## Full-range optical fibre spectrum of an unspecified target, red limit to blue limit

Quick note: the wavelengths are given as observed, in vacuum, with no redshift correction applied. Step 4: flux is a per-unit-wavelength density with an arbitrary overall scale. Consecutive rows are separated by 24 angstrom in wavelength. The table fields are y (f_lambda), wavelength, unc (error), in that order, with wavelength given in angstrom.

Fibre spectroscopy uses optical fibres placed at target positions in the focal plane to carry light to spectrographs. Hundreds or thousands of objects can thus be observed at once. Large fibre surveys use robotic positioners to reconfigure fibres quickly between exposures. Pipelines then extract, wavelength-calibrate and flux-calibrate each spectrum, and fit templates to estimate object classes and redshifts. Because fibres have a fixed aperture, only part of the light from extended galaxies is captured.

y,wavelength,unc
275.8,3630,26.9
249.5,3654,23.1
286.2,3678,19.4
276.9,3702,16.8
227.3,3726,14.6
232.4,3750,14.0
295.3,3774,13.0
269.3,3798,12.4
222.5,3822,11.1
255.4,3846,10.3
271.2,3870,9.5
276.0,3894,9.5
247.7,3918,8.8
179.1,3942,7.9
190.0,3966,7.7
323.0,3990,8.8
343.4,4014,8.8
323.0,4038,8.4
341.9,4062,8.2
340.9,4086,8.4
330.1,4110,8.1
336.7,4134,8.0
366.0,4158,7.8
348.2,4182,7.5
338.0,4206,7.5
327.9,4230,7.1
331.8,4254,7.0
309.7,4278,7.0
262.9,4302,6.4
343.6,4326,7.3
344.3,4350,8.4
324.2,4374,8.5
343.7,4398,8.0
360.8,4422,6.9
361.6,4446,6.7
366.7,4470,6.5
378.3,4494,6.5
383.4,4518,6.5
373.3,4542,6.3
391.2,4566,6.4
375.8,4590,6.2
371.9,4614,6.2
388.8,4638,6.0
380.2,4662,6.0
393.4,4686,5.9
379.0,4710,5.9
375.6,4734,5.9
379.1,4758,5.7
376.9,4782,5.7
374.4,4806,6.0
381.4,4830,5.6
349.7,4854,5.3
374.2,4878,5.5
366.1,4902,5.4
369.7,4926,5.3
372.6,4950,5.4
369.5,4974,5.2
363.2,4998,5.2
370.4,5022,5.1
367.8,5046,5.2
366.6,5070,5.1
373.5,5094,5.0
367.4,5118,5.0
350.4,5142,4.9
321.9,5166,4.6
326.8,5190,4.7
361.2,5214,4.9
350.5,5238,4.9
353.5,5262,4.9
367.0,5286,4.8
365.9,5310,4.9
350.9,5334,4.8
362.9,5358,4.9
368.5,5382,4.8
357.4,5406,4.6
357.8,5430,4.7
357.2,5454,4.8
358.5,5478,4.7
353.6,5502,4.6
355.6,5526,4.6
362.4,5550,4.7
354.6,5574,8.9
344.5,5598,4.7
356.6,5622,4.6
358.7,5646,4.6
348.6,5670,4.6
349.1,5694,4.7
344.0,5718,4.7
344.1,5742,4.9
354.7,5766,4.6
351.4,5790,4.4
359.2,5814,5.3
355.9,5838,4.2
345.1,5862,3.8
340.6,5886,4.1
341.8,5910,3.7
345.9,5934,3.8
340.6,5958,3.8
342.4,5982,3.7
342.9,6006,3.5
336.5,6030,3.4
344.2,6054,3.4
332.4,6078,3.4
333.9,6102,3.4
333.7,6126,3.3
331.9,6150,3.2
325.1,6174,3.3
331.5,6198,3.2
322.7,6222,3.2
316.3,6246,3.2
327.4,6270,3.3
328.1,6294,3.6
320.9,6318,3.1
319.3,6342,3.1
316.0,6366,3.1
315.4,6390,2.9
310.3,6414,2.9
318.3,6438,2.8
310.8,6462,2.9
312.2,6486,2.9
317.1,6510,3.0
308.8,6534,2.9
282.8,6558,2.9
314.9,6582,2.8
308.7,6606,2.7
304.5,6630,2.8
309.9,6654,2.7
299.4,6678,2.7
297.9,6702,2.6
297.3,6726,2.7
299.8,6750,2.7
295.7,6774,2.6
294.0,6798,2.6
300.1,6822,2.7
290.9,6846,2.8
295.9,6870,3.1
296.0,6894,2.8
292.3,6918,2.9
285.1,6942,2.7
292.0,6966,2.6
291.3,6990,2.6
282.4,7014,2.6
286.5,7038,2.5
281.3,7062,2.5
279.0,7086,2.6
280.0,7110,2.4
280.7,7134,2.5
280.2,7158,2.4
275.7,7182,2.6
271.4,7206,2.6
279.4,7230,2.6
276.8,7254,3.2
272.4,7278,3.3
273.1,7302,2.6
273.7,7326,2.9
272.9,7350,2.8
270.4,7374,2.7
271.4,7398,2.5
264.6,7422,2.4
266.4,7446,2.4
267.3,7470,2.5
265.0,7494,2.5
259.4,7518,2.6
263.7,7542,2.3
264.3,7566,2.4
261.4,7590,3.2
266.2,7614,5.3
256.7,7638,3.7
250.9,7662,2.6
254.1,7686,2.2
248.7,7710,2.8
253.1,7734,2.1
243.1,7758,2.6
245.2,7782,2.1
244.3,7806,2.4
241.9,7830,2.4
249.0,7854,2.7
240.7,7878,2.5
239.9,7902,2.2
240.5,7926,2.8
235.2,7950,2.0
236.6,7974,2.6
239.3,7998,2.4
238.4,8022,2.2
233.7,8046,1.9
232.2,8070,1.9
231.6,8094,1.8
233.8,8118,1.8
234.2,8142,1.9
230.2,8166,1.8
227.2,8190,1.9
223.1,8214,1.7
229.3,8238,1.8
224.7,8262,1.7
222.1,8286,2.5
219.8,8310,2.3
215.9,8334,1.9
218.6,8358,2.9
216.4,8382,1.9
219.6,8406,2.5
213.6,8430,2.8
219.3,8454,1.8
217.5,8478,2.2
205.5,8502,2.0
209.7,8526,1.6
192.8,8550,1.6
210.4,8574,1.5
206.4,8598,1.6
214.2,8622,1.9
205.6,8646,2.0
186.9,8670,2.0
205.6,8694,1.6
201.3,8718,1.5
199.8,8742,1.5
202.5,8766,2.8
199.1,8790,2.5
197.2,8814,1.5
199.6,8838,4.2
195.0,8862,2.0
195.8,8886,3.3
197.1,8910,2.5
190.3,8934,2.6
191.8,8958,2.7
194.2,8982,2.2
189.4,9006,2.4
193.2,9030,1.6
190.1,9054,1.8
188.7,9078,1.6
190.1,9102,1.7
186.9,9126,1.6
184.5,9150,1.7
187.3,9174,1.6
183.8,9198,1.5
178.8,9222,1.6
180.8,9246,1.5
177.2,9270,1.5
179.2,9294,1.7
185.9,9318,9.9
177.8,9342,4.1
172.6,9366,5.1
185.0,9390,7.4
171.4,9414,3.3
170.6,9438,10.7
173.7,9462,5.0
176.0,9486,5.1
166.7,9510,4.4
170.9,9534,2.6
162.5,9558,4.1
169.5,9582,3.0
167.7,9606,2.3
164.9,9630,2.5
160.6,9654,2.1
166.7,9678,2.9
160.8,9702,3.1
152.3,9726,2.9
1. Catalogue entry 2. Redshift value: 0.000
